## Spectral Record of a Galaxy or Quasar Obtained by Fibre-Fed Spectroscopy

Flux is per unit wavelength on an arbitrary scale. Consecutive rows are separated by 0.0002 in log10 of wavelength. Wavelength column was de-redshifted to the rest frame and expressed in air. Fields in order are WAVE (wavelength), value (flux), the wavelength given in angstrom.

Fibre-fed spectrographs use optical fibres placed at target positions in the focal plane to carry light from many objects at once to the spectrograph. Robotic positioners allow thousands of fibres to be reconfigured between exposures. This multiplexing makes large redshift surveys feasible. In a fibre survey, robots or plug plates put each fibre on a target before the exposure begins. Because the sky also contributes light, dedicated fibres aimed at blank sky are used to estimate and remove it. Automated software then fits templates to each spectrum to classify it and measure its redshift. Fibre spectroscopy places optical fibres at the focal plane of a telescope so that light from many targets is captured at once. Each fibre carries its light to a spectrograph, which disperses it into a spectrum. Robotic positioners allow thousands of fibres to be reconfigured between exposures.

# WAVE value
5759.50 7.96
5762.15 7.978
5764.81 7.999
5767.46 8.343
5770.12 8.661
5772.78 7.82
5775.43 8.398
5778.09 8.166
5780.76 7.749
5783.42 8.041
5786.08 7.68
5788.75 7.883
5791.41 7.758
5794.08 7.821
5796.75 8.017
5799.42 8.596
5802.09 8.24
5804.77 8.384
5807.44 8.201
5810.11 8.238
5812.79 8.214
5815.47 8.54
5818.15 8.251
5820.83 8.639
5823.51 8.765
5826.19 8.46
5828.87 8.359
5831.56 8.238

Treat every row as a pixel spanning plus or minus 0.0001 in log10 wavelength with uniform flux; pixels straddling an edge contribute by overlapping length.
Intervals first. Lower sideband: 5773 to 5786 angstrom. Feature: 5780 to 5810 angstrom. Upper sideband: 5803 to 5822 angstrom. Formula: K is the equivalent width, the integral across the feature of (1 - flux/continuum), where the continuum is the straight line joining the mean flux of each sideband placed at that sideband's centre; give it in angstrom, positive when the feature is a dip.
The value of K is 0.48 angstrom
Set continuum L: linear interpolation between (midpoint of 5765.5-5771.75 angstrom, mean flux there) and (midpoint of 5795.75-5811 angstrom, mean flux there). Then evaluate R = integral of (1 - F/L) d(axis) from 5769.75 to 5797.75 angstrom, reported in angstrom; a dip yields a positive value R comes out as 1.3 angstrom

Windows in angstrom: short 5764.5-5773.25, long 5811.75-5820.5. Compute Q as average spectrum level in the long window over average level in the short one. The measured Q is 1.0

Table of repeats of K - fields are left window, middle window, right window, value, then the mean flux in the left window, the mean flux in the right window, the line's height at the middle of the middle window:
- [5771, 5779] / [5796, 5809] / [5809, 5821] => -0.01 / 8.16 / 8.35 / 8.29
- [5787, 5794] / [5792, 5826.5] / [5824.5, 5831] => -0.88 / 7.81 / 8.41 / 8.11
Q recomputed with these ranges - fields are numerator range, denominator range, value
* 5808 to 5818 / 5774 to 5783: 1.03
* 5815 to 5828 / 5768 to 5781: 1.04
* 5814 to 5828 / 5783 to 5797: 1.09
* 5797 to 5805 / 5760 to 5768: 1.03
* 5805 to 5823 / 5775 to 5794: 1.06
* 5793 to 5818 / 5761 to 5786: 1.02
